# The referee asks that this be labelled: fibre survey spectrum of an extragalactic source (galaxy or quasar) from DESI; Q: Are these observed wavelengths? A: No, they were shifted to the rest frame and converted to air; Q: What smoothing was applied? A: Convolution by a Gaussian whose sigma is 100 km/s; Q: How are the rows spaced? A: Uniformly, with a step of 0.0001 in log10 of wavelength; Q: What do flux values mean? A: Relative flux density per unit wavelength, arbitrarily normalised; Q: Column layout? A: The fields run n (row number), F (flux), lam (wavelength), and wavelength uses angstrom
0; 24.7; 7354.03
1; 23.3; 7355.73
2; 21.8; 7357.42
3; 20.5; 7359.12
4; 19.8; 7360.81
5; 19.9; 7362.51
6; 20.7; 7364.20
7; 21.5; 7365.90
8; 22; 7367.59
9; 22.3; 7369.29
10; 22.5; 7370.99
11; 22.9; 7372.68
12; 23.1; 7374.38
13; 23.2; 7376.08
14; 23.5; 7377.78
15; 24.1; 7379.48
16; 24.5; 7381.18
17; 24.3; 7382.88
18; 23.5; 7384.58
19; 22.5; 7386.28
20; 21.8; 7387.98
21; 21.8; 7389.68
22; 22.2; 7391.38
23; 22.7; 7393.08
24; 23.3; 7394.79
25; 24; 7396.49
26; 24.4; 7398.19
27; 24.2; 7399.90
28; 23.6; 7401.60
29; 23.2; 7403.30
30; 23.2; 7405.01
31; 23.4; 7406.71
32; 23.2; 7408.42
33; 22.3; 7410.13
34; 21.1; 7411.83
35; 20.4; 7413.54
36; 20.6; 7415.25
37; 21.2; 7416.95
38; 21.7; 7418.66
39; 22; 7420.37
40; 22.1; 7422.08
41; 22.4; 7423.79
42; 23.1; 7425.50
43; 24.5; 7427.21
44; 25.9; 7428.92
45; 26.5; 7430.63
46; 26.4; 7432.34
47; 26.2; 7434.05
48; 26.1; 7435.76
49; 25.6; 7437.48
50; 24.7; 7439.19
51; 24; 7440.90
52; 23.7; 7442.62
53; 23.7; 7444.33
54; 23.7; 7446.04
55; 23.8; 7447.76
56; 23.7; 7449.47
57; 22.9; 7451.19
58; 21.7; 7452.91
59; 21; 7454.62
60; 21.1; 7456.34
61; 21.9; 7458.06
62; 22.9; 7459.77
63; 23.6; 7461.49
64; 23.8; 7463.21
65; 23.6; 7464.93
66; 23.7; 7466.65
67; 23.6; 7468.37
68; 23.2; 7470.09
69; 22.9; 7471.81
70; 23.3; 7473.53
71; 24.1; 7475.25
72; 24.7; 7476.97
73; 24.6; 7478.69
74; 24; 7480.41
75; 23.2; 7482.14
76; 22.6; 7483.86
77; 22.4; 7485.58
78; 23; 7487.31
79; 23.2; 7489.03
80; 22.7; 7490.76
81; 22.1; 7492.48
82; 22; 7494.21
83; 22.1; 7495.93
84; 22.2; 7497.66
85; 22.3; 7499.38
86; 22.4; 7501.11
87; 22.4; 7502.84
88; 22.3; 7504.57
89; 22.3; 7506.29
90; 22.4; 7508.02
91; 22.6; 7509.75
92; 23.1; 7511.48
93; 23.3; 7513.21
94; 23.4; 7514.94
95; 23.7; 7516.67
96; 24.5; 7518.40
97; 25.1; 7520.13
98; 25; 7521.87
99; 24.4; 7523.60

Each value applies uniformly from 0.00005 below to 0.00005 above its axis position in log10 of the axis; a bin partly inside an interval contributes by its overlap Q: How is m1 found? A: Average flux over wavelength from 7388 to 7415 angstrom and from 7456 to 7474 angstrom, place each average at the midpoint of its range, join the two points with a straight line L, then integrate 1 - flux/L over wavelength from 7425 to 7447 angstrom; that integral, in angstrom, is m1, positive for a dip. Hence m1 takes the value -1.9 angstrom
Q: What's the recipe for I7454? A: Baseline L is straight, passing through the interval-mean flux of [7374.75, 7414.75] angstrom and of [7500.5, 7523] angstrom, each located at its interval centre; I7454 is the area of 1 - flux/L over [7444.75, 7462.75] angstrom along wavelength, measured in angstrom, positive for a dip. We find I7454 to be 0.4 angstrom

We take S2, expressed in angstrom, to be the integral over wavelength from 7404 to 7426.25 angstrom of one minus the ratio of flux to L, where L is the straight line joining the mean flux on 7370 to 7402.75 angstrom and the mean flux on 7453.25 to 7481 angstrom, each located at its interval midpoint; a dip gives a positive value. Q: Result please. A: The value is 1.14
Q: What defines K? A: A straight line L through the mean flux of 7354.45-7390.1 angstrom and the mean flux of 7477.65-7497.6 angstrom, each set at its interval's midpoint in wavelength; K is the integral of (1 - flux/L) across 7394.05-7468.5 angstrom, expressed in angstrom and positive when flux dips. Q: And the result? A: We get -2.3 angstrom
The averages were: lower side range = 22.4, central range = 23.4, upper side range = 22.9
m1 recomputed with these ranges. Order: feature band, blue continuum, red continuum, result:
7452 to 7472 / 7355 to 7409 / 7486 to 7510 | -0.21 angstrom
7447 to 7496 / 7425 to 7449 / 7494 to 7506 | 0.84 angstrom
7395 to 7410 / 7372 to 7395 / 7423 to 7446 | 0.10 angstrom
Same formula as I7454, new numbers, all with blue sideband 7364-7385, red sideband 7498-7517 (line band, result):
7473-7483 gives -0.54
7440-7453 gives -0.38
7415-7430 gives 0.09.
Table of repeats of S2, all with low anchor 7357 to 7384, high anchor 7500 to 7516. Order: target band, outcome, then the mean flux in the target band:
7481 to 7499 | 0.1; 22.6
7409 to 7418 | 0.5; 21.2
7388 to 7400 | -0.4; 23.1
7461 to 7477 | -0.7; 23.6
